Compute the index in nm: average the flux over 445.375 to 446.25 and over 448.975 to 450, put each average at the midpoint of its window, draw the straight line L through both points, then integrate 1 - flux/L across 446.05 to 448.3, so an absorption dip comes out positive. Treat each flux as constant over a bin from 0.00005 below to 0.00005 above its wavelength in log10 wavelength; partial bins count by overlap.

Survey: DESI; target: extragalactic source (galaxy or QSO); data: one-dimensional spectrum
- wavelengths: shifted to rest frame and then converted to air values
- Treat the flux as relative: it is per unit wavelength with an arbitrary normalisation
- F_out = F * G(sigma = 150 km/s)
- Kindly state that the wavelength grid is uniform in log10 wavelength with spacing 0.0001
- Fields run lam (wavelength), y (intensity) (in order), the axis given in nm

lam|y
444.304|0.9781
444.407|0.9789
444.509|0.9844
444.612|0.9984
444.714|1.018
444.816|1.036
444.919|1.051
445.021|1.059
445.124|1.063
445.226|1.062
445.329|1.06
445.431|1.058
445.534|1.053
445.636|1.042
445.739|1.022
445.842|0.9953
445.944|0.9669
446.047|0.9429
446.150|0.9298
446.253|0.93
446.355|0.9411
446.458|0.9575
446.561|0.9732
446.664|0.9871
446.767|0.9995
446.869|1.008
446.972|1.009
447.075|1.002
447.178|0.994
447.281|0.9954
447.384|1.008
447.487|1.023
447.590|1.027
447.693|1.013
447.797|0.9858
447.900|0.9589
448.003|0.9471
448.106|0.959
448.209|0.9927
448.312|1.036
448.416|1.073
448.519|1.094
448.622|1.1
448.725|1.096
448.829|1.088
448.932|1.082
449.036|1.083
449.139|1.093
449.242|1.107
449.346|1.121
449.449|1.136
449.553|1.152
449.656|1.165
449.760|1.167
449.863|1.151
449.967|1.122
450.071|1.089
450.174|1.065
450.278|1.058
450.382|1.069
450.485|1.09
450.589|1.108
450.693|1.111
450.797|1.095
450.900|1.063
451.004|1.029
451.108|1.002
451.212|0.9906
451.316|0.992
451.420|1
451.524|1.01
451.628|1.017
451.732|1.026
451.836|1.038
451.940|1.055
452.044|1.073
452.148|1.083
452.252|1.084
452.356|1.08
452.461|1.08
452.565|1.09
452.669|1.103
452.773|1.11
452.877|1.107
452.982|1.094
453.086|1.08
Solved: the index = 0.14 nm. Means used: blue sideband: 0.997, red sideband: 1.13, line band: 0.983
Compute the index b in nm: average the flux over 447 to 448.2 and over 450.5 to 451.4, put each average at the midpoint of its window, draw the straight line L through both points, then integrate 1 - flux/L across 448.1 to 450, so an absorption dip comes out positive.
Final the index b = -0.15 nm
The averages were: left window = 0.992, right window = 1.05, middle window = 1.1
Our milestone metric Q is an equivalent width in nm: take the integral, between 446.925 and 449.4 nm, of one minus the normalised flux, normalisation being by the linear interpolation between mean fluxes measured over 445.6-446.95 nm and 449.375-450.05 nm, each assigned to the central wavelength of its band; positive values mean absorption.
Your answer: 0.07 nm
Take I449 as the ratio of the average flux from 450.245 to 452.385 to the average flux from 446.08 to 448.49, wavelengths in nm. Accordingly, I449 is 1.1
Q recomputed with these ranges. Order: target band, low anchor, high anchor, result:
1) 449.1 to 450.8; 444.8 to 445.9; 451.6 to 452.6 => -0.088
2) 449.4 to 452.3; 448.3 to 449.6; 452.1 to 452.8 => 0.055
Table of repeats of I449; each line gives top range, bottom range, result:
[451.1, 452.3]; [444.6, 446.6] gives 1.02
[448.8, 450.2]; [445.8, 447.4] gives 1.14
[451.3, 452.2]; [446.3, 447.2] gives 1.05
